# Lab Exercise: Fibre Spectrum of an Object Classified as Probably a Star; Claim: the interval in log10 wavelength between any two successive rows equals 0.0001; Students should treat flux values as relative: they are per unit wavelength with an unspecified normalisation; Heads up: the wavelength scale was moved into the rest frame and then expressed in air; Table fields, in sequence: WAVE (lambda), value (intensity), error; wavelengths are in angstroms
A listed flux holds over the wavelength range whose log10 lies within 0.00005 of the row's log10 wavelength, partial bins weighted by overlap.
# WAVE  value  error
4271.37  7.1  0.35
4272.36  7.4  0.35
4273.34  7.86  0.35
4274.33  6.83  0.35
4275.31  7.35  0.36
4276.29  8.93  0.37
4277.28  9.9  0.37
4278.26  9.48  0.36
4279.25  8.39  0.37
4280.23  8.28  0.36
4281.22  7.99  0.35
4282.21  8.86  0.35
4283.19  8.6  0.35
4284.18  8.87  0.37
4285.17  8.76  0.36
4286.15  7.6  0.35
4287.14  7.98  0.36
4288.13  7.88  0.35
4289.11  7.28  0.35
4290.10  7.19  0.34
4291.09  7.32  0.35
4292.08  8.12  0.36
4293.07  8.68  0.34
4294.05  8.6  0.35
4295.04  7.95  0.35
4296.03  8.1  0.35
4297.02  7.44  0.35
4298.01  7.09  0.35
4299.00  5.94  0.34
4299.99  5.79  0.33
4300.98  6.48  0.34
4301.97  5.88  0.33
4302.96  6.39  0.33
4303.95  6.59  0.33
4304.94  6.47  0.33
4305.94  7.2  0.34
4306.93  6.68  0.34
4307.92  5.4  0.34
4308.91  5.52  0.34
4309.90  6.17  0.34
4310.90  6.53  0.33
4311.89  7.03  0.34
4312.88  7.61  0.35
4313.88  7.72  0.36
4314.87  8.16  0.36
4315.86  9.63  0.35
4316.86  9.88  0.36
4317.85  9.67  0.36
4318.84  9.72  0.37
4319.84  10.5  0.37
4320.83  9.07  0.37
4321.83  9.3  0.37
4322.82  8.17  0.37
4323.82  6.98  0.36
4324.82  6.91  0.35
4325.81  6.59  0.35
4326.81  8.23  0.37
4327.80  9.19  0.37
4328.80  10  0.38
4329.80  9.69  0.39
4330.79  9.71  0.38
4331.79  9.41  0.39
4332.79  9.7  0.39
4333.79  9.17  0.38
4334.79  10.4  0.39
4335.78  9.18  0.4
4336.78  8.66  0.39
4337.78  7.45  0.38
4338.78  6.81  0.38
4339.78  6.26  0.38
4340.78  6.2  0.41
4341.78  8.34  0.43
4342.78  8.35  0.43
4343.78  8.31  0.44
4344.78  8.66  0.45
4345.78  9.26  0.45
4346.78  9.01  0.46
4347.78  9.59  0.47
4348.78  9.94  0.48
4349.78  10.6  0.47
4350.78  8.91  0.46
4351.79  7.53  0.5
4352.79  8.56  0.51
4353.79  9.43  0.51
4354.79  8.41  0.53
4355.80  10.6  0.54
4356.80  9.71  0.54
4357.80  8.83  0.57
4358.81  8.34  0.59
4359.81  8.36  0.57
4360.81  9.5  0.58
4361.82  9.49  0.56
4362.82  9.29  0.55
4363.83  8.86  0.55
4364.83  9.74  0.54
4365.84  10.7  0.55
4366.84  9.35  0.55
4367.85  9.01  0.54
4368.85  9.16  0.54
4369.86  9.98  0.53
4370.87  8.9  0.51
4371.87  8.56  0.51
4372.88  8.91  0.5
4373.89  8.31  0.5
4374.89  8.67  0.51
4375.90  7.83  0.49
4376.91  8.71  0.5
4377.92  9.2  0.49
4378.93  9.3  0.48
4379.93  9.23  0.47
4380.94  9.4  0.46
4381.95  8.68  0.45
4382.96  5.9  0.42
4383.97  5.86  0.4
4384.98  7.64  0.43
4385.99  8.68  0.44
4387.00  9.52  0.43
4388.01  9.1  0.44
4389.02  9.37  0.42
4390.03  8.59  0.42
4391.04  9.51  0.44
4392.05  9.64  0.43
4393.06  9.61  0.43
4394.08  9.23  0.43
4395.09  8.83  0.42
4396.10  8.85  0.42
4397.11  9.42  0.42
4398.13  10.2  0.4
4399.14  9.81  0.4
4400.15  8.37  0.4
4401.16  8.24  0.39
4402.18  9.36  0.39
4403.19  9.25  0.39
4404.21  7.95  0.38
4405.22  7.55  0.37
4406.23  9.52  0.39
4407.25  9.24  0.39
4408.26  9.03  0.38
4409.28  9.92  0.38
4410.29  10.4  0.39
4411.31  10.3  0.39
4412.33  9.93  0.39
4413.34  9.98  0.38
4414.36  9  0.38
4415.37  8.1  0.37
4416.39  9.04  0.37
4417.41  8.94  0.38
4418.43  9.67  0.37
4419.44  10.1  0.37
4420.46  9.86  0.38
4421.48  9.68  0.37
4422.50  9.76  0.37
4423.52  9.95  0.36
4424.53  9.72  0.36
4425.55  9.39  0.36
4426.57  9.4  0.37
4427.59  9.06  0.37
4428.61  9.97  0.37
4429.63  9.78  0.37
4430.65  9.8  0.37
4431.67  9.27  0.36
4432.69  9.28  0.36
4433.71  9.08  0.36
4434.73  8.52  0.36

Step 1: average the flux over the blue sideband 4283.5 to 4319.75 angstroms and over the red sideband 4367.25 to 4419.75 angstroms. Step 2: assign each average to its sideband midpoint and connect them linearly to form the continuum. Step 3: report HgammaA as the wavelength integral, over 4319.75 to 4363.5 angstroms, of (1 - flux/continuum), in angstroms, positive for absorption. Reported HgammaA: -3.3 angstroms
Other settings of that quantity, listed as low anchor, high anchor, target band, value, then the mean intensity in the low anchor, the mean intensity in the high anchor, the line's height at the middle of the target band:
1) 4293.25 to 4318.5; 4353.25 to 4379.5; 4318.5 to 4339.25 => -2.22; 7.23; 9.12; 7.95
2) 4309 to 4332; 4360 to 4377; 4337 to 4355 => 0.78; 8.45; 9.11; 8.8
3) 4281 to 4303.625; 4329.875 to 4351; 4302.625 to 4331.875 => 0.82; 7.59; 8.78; 8.2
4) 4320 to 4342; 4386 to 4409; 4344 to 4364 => -1.05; 8.46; 9.1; 8.68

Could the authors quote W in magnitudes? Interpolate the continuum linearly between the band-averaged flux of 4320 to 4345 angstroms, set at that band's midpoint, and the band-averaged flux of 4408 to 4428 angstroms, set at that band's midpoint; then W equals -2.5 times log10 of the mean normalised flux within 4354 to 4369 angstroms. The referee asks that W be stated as -0.06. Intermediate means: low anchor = 8.45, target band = 9.3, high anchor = 9.57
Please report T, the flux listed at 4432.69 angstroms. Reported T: 9.28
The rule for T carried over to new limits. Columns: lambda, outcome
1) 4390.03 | 8.59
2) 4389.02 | 9.37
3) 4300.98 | 6.48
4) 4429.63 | 9.78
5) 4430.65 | 9.8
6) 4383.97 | 5.86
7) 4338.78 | 6.81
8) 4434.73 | 8.52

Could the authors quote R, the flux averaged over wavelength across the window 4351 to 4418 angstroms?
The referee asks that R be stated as 9.01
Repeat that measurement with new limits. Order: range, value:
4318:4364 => 8.81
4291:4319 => 7.35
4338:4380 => 8.86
